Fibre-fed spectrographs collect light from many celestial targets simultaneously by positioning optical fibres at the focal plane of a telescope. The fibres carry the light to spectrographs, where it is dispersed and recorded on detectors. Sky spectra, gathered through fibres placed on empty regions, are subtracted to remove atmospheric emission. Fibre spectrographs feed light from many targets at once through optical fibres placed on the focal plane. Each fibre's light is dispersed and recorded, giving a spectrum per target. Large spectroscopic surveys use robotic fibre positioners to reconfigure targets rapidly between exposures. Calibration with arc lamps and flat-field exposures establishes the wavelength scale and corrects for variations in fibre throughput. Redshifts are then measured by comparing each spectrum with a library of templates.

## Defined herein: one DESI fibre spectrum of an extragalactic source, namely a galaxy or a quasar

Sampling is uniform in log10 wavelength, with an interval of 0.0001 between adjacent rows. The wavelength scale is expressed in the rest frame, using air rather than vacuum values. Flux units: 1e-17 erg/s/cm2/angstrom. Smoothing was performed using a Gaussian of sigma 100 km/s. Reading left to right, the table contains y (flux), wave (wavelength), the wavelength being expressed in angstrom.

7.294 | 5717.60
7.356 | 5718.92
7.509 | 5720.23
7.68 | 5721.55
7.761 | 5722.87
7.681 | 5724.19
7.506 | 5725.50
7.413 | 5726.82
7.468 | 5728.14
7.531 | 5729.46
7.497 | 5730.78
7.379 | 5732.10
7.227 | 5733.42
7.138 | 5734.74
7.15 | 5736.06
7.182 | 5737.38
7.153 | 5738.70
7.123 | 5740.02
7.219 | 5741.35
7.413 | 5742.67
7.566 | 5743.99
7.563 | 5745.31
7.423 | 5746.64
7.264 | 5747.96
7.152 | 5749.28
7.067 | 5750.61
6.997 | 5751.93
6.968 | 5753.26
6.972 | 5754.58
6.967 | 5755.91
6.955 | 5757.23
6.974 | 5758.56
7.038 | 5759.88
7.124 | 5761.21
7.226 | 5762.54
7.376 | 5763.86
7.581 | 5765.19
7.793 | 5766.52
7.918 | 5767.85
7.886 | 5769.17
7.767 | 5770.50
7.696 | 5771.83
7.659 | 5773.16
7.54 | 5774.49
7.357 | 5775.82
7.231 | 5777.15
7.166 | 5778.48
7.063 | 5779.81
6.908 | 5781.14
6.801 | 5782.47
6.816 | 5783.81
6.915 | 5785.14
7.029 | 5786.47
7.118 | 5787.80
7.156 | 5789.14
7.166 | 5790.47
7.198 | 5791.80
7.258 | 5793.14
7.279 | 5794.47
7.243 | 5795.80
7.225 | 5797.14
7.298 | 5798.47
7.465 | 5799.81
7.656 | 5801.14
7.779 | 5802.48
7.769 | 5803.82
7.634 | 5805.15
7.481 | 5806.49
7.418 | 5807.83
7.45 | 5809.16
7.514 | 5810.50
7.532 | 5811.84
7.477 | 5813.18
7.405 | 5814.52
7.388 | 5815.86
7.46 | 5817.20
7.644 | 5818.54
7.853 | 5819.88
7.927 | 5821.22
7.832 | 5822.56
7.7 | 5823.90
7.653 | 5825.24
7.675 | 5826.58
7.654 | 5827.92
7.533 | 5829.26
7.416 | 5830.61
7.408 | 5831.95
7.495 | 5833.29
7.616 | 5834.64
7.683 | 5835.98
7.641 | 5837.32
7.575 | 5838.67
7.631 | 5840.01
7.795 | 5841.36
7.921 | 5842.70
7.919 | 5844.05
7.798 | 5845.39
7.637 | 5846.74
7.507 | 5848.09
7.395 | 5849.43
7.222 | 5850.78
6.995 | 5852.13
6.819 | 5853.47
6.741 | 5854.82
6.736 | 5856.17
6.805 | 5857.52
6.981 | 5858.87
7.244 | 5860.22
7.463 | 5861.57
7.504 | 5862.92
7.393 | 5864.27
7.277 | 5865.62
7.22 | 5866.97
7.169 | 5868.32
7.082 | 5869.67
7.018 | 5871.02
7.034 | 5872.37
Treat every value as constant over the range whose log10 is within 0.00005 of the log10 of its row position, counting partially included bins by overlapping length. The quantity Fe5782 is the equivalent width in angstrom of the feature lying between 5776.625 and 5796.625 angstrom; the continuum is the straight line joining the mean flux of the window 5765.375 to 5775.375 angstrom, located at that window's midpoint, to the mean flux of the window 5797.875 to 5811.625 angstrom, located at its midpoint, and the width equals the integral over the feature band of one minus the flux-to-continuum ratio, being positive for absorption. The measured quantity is 1.5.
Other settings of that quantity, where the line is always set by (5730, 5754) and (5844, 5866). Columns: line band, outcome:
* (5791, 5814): -0.65 angstrom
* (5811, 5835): -1.15 angstrom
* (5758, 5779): -0.62 angstrom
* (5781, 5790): 0.34 angstrom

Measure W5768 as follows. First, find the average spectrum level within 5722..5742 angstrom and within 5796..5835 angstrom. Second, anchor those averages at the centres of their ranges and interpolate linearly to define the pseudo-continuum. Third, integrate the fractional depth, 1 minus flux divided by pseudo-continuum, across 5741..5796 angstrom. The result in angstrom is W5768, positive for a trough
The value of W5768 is 1.4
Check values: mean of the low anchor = 7.36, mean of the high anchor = 7.56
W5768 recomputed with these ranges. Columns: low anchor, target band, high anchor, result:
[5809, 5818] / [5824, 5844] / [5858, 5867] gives -0.7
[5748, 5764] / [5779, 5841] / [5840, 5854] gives -0.8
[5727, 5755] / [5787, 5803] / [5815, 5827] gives 0.5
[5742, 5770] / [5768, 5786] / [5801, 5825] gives 0.3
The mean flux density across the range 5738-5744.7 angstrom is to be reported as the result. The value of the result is 7.3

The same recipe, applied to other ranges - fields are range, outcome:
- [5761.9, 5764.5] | 7.32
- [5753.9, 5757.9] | 6.97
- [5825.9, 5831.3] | 7.57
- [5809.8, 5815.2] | 7.47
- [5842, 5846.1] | 7.88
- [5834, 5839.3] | 7.63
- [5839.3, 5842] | 7.71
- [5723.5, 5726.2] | 7.61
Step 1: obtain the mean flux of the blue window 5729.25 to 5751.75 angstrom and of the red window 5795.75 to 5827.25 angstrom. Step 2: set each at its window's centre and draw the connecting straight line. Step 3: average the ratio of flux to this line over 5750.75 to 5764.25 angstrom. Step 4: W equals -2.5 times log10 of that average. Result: 0.04 mag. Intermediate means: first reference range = 7.29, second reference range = 7.57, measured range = 7.06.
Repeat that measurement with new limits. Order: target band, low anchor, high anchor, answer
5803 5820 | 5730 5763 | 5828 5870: -0.03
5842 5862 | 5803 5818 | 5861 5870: 0.01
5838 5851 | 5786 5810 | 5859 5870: -0.05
